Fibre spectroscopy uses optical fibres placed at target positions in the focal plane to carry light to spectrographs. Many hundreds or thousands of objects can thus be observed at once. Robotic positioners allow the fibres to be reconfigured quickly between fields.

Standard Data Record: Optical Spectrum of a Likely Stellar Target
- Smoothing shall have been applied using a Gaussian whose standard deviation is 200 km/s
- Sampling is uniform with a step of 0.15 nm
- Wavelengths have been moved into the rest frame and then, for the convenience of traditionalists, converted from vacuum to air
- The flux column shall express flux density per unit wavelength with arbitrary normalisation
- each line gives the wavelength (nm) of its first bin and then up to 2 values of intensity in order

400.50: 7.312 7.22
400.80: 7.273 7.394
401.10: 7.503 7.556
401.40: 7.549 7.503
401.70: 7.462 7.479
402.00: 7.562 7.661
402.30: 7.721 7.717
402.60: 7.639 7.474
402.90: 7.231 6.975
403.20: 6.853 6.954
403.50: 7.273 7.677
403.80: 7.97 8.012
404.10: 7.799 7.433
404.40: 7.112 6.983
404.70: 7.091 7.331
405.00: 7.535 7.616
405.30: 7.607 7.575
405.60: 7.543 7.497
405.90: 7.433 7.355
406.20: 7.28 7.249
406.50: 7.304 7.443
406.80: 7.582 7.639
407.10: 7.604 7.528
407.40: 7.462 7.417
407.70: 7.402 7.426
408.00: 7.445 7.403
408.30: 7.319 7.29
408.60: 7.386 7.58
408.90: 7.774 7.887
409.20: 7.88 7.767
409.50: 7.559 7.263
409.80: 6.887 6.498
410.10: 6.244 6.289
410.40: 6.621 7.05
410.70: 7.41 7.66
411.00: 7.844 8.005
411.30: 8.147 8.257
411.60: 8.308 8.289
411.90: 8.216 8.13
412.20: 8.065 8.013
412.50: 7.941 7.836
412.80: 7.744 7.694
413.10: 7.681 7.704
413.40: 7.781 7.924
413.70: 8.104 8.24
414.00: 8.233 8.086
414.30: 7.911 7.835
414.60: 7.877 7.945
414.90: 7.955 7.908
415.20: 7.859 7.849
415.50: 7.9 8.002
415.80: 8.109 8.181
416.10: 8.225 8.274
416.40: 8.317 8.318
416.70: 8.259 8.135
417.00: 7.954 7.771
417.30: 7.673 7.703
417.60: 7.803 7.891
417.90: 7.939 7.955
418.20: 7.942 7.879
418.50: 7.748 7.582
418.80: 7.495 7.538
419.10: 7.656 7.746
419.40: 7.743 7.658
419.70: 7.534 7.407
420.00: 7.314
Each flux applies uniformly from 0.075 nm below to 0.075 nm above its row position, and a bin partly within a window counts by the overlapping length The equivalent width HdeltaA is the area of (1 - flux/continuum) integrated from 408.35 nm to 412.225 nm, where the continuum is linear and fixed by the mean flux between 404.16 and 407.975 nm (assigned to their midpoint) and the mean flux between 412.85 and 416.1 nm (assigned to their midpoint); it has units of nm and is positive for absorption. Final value 0.07 nm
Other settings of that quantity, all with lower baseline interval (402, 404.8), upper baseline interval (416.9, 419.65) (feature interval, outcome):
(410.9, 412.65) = -0.110 nm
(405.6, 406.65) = 0.016 nm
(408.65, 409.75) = -0.014 nm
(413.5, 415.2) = -0.072 nm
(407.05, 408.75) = 0.022 nm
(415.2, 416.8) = -0.087 nm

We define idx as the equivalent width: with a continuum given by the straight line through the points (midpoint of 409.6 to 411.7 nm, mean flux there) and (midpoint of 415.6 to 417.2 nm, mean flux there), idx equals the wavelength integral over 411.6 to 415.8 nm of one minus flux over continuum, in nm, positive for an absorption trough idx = -0.11 nm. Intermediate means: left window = 7.33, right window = 8.15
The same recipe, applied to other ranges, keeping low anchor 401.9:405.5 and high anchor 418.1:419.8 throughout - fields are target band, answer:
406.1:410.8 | 0.125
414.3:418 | -0.167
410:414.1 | -0.093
